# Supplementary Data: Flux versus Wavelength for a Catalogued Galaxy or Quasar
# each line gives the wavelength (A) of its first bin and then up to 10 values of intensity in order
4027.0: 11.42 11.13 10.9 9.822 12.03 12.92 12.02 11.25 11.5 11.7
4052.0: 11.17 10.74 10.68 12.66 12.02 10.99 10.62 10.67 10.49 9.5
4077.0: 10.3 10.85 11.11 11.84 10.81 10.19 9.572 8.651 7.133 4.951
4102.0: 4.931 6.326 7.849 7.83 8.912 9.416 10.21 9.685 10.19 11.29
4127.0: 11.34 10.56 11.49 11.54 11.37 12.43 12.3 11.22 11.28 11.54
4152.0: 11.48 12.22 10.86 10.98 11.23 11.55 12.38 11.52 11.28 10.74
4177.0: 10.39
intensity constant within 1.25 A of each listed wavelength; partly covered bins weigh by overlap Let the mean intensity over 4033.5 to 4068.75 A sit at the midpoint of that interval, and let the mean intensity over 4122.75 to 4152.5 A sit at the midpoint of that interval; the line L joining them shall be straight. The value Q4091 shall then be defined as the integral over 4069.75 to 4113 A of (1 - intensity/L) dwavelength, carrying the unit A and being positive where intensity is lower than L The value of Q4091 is 9.5 A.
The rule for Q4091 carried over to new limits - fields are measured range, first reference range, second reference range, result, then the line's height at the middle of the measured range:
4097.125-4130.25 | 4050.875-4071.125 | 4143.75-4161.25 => 7.8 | 11.3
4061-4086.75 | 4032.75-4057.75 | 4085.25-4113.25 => -3.4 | 9.59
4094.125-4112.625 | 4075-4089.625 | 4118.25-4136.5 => 6.7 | 10.9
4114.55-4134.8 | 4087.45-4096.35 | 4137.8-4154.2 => 0.3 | 10.8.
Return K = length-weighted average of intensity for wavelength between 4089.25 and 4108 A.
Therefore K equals 7.3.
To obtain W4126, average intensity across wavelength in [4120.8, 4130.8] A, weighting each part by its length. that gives 10.9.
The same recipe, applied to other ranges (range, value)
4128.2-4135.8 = 11.2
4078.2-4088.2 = 11.1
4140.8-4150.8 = 11.6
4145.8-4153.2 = 11.4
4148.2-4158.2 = 11.5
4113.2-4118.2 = 9.8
